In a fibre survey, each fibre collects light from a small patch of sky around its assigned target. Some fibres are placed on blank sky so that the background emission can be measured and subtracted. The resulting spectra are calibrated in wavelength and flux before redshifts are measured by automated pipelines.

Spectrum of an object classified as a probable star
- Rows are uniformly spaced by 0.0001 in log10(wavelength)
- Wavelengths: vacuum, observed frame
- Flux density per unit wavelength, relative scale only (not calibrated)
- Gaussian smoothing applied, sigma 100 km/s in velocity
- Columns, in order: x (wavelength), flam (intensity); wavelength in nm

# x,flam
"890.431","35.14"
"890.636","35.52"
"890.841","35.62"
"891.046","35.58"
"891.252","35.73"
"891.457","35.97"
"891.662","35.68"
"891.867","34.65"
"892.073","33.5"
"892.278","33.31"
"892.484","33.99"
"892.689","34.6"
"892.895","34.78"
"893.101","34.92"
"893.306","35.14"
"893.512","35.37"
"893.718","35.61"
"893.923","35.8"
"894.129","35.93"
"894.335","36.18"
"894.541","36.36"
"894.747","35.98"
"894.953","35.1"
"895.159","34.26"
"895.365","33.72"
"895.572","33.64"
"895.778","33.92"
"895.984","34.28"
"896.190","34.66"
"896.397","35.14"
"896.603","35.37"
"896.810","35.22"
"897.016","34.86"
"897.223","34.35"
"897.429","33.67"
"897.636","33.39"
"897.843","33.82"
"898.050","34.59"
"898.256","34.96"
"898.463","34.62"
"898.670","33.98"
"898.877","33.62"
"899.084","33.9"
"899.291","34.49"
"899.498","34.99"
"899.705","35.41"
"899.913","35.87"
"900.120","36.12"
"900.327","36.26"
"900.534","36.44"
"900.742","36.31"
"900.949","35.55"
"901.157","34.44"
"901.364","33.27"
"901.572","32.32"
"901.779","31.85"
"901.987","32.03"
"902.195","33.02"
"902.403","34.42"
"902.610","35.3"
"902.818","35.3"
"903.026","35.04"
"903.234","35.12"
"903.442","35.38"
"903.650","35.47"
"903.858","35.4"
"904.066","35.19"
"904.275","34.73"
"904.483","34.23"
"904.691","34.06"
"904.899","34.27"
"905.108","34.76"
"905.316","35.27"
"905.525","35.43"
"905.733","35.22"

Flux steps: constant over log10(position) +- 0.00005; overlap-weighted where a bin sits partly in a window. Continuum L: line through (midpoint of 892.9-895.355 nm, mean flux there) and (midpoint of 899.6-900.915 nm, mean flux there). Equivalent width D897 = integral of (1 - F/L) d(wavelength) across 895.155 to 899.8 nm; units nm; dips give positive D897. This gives 0.18 nm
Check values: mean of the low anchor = 35.4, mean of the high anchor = 36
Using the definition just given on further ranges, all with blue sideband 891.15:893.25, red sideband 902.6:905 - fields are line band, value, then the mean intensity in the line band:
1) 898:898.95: 0.01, 34.4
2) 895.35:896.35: 0.02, 34.1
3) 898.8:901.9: 0.01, 34.7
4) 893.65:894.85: -0.04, 36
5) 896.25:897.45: 0.00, 34.8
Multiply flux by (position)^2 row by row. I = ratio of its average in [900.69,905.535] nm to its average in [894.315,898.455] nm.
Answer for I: 1.01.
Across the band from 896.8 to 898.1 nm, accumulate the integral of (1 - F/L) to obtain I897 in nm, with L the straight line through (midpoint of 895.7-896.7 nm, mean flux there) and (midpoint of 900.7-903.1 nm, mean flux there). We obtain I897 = 0.01 nm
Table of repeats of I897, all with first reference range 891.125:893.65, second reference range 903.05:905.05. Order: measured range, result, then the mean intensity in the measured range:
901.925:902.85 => 0.02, 34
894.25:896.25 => 0.00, 34.8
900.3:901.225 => -0.03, 35.8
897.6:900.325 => 0.01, 34.7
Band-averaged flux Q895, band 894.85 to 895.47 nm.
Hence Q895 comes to 34.3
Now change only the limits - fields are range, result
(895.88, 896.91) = 34.9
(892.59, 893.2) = 34.7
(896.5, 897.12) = 35.1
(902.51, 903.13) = 35.2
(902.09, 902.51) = 33.8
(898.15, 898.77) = 34.6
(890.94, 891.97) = 35.5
